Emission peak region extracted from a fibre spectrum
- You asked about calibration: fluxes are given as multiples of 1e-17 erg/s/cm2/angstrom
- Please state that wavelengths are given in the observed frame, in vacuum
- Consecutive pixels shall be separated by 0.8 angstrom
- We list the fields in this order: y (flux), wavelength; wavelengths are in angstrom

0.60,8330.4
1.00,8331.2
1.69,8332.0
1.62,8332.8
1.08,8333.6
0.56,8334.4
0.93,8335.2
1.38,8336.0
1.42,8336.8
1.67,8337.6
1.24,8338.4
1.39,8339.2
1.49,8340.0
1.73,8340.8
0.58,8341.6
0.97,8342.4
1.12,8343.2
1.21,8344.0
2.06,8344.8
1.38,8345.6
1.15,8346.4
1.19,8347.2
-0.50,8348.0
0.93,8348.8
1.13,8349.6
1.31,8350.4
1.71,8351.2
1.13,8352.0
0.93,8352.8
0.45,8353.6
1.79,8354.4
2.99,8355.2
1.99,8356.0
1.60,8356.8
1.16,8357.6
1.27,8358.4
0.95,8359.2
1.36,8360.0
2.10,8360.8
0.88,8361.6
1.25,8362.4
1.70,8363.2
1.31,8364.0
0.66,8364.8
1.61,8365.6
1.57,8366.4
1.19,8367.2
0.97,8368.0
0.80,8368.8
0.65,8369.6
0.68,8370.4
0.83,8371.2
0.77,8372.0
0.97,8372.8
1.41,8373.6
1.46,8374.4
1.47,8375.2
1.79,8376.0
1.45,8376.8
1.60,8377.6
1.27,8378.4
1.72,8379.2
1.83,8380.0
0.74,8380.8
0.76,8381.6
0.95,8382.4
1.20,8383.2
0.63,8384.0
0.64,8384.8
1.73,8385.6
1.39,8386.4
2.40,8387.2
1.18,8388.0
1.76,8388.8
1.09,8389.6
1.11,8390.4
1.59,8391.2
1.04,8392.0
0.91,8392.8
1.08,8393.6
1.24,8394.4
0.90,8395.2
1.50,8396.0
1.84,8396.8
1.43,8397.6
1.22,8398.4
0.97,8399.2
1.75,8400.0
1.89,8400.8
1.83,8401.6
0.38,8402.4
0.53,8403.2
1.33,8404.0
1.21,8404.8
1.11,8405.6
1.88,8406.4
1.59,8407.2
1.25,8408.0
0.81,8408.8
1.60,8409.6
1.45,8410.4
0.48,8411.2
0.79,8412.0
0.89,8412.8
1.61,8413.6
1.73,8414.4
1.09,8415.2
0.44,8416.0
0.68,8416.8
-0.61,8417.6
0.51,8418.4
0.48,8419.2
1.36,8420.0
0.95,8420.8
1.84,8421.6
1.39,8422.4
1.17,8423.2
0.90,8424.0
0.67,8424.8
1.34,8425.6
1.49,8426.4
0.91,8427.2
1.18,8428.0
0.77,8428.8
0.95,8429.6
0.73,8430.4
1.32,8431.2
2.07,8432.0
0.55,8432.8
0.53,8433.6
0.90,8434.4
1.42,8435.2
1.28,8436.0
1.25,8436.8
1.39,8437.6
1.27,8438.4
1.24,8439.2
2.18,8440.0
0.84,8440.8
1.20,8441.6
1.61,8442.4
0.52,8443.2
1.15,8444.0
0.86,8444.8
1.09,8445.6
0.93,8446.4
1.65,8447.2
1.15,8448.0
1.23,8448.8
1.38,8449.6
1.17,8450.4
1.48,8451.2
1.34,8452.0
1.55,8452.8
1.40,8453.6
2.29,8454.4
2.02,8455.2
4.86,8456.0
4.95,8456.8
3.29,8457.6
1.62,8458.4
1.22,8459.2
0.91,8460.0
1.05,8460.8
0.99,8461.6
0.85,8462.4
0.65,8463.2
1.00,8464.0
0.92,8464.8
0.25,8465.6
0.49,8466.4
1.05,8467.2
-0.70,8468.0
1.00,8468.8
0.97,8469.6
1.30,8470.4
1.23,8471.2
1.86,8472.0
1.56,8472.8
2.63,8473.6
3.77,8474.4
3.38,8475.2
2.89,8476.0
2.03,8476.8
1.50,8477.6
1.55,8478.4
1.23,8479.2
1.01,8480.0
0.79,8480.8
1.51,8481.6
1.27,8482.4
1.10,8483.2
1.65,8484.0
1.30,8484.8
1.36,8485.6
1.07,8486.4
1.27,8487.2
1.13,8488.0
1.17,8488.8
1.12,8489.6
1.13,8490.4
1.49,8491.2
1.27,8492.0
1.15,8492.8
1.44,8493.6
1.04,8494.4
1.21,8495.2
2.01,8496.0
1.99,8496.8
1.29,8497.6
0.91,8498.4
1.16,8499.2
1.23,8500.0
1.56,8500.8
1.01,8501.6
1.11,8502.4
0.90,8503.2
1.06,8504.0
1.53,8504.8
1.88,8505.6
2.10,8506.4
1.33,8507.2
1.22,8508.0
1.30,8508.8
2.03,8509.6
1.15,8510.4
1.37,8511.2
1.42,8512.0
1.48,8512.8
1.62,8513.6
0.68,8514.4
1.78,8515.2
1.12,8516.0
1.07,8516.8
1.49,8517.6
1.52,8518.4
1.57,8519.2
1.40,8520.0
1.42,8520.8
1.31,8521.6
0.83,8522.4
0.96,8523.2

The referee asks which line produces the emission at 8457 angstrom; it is [S II] 6716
